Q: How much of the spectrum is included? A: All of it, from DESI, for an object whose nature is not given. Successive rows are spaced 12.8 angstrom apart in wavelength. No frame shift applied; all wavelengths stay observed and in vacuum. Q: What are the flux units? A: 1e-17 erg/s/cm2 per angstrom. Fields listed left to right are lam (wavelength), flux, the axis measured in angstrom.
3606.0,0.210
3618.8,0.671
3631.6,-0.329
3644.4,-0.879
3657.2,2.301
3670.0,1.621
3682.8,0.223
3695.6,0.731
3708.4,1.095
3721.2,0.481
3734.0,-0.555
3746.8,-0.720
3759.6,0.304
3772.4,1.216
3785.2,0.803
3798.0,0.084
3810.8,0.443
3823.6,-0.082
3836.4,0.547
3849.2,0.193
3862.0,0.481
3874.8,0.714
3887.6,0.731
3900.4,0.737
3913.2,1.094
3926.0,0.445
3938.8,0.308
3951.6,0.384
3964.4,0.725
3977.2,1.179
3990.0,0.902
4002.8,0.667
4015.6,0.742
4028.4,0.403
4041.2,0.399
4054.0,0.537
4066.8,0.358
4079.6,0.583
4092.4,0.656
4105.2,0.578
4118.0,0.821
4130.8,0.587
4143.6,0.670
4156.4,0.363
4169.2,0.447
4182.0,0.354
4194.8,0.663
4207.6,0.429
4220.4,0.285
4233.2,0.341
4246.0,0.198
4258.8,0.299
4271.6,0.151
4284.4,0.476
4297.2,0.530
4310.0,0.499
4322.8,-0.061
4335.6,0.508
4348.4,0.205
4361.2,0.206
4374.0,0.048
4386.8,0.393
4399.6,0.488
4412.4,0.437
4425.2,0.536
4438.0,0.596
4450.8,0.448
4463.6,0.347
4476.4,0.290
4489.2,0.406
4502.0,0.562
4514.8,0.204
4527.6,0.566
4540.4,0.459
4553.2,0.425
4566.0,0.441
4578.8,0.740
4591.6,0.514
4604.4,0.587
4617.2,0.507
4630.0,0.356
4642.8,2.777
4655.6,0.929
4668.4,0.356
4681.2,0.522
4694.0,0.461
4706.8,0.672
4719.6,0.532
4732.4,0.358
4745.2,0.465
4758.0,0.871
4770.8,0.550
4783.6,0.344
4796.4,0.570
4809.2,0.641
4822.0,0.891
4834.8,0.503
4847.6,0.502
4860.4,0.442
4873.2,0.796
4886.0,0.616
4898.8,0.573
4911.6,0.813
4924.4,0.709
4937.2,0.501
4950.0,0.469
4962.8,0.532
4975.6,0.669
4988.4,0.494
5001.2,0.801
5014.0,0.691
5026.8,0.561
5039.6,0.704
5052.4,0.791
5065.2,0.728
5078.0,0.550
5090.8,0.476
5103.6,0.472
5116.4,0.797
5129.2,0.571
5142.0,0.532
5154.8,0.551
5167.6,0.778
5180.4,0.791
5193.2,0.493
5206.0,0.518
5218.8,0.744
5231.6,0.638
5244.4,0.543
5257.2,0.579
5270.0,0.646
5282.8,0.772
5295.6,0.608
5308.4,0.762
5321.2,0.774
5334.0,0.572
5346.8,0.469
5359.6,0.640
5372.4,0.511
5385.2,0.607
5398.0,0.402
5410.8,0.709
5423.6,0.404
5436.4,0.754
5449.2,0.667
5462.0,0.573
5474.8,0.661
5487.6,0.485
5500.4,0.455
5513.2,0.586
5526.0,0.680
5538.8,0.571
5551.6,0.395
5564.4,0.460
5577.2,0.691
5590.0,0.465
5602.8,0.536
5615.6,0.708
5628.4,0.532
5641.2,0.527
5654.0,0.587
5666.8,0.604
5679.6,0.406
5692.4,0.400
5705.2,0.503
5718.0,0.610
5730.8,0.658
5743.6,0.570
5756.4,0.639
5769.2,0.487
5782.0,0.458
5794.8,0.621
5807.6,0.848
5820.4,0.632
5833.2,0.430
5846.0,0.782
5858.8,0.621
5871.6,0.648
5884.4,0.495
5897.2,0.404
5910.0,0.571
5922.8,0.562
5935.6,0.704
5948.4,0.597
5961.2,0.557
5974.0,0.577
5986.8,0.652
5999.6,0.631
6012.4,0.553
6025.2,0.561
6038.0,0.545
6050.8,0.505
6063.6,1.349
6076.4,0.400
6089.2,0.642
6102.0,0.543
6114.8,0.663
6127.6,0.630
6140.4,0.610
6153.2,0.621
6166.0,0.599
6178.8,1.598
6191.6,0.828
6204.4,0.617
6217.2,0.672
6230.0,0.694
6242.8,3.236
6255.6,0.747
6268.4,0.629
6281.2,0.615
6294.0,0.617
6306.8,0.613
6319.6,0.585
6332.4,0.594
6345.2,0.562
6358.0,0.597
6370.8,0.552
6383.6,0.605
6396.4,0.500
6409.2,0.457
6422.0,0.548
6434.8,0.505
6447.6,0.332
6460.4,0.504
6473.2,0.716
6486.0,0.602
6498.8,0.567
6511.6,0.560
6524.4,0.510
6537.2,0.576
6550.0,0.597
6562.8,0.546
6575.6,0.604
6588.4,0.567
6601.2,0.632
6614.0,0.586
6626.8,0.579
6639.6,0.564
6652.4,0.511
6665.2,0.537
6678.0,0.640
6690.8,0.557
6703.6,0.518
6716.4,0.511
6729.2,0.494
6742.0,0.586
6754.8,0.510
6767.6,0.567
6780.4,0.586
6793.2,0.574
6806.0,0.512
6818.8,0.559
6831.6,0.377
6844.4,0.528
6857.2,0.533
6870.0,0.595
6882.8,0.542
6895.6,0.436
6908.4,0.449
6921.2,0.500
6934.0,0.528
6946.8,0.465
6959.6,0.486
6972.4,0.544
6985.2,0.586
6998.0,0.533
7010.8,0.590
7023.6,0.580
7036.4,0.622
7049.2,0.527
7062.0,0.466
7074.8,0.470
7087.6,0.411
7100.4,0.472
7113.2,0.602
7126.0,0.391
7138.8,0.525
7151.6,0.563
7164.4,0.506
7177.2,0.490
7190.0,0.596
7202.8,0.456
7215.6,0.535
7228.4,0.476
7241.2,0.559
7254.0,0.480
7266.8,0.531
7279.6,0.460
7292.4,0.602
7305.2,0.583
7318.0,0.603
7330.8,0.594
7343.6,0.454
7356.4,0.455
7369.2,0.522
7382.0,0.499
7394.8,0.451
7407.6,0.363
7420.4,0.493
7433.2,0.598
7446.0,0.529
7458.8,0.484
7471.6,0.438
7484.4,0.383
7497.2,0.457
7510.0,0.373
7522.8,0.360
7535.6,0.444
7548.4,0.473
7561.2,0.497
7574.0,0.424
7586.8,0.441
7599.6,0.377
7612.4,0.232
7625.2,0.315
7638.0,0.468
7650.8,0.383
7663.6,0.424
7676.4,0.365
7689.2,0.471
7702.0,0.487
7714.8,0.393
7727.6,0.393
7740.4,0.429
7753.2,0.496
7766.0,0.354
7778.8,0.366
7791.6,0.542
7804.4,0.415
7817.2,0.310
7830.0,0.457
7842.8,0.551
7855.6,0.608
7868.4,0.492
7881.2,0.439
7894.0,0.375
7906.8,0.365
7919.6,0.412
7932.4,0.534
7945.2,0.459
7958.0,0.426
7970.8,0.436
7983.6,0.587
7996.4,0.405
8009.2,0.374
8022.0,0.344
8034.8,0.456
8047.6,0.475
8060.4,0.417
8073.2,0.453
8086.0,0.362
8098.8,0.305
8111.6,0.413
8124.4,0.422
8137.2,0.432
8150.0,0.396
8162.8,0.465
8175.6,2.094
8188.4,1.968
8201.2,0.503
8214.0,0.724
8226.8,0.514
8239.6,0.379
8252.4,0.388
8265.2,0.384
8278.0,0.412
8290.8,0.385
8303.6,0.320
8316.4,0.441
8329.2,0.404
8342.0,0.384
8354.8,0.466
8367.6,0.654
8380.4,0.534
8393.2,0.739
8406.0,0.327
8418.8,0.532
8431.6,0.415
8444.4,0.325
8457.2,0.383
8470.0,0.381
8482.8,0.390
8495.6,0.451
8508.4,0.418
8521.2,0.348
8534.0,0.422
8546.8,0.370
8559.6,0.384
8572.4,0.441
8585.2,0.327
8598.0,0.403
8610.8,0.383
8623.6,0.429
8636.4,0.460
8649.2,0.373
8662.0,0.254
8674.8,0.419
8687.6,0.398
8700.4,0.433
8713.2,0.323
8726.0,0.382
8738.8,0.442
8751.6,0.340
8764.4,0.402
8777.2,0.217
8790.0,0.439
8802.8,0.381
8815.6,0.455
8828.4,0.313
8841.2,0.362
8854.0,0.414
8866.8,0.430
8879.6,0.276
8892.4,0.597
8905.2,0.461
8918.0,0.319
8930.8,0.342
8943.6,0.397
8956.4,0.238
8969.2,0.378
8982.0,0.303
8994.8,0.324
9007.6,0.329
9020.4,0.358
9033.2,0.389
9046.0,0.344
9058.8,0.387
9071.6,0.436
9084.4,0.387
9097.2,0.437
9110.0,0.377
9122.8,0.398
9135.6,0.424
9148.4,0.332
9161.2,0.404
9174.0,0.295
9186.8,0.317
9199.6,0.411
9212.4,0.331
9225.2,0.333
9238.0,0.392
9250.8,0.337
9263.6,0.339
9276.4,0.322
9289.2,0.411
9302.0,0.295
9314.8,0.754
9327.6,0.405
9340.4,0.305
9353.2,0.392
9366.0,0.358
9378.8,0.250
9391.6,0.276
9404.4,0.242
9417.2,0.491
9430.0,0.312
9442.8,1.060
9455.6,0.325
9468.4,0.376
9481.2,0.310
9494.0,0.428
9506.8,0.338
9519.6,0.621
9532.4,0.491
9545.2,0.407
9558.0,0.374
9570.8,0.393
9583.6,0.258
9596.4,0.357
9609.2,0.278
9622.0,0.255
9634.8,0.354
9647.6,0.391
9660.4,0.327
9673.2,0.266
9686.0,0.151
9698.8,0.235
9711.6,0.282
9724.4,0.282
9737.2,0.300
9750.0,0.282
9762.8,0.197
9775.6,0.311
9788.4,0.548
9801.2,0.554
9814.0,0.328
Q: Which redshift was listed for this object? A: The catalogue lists 0.246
